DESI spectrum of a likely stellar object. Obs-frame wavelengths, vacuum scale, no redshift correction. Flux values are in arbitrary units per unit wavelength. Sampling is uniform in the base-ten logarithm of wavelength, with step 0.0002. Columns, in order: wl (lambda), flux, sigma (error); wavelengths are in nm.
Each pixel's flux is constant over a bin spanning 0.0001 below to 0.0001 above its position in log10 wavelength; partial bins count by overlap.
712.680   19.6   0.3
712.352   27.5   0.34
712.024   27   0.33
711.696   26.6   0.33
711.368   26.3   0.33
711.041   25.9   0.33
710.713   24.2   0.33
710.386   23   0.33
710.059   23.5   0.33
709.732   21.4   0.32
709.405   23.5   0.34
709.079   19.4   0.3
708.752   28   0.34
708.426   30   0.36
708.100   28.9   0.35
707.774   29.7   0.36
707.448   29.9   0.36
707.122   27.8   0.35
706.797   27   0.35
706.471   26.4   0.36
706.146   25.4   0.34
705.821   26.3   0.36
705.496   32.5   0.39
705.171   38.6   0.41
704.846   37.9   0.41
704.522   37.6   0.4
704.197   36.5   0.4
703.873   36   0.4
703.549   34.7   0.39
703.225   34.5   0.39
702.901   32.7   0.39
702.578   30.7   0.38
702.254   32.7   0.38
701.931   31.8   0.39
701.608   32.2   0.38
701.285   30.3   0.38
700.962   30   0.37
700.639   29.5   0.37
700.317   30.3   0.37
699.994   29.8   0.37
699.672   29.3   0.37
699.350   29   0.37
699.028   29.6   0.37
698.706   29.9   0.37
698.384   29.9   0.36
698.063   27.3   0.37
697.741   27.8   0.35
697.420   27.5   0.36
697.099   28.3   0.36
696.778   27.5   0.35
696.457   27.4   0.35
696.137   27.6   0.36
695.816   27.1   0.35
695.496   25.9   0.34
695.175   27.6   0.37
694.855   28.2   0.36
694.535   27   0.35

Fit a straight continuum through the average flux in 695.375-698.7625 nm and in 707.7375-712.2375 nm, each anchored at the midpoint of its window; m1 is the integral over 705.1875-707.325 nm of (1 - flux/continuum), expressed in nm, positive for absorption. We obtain -0.183 nm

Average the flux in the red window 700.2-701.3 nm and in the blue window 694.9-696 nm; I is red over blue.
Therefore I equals 1.11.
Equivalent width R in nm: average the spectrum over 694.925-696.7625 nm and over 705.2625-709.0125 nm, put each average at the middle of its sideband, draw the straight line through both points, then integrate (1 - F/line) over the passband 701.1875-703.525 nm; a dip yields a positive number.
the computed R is -0.38 nm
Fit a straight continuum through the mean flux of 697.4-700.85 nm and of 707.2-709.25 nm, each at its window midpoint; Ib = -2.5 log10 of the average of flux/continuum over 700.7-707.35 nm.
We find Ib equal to -0.13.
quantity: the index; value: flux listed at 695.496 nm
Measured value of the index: 25.9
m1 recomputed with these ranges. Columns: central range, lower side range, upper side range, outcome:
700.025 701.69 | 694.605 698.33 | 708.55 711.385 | -0.25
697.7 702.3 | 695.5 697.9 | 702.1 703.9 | 0.09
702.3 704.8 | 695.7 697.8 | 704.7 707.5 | -0.45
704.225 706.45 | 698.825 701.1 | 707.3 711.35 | -0.44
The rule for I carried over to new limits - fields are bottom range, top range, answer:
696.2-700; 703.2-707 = 1.14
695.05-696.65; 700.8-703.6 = 1.18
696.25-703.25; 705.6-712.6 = 0.87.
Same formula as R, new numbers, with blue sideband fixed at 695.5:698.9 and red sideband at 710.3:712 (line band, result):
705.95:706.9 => 0.002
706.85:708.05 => -0.129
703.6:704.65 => -0.383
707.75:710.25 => 0.054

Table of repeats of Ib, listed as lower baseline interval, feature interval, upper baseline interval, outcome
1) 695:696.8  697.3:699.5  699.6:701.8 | 0.00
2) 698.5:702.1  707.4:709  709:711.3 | -0.17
